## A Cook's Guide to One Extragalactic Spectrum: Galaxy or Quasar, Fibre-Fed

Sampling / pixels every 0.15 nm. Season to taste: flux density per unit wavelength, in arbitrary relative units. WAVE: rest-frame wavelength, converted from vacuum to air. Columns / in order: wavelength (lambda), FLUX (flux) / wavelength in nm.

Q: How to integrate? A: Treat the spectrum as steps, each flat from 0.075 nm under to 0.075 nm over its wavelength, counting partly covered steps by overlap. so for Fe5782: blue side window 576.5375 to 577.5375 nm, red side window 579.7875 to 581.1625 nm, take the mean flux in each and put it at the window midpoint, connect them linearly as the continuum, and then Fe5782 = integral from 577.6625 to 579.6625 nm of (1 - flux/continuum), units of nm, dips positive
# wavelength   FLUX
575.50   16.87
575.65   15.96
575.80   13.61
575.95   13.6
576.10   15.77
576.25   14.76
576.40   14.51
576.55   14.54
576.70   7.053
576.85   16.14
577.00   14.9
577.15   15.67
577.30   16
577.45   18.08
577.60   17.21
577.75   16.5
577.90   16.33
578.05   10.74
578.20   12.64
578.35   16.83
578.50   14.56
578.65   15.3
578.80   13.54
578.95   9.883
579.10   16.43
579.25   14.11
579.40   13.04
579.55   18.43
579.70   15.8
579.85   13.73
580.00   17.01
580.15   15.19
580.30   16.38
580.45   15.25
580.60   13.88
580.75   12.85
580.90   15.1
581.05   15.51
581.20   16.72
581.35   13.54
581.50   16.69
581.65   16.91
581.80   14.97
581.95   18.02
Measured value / 0.04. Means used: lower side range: 14.7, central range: 14.5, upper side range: 15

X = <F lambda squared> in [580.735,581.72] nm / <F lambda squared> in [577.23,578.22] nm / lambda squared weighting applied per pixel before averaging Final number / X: 1.01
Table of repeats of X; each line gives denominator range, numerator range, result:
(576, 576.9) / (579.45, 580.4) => 1.18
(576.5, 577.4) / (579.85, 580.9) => 1.07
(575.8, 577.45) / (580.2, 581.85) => 1.07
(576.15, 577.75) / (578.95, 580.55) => 1.03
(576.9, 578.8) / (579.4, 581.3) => 1.01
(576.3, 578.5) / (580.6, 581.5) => 1.02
